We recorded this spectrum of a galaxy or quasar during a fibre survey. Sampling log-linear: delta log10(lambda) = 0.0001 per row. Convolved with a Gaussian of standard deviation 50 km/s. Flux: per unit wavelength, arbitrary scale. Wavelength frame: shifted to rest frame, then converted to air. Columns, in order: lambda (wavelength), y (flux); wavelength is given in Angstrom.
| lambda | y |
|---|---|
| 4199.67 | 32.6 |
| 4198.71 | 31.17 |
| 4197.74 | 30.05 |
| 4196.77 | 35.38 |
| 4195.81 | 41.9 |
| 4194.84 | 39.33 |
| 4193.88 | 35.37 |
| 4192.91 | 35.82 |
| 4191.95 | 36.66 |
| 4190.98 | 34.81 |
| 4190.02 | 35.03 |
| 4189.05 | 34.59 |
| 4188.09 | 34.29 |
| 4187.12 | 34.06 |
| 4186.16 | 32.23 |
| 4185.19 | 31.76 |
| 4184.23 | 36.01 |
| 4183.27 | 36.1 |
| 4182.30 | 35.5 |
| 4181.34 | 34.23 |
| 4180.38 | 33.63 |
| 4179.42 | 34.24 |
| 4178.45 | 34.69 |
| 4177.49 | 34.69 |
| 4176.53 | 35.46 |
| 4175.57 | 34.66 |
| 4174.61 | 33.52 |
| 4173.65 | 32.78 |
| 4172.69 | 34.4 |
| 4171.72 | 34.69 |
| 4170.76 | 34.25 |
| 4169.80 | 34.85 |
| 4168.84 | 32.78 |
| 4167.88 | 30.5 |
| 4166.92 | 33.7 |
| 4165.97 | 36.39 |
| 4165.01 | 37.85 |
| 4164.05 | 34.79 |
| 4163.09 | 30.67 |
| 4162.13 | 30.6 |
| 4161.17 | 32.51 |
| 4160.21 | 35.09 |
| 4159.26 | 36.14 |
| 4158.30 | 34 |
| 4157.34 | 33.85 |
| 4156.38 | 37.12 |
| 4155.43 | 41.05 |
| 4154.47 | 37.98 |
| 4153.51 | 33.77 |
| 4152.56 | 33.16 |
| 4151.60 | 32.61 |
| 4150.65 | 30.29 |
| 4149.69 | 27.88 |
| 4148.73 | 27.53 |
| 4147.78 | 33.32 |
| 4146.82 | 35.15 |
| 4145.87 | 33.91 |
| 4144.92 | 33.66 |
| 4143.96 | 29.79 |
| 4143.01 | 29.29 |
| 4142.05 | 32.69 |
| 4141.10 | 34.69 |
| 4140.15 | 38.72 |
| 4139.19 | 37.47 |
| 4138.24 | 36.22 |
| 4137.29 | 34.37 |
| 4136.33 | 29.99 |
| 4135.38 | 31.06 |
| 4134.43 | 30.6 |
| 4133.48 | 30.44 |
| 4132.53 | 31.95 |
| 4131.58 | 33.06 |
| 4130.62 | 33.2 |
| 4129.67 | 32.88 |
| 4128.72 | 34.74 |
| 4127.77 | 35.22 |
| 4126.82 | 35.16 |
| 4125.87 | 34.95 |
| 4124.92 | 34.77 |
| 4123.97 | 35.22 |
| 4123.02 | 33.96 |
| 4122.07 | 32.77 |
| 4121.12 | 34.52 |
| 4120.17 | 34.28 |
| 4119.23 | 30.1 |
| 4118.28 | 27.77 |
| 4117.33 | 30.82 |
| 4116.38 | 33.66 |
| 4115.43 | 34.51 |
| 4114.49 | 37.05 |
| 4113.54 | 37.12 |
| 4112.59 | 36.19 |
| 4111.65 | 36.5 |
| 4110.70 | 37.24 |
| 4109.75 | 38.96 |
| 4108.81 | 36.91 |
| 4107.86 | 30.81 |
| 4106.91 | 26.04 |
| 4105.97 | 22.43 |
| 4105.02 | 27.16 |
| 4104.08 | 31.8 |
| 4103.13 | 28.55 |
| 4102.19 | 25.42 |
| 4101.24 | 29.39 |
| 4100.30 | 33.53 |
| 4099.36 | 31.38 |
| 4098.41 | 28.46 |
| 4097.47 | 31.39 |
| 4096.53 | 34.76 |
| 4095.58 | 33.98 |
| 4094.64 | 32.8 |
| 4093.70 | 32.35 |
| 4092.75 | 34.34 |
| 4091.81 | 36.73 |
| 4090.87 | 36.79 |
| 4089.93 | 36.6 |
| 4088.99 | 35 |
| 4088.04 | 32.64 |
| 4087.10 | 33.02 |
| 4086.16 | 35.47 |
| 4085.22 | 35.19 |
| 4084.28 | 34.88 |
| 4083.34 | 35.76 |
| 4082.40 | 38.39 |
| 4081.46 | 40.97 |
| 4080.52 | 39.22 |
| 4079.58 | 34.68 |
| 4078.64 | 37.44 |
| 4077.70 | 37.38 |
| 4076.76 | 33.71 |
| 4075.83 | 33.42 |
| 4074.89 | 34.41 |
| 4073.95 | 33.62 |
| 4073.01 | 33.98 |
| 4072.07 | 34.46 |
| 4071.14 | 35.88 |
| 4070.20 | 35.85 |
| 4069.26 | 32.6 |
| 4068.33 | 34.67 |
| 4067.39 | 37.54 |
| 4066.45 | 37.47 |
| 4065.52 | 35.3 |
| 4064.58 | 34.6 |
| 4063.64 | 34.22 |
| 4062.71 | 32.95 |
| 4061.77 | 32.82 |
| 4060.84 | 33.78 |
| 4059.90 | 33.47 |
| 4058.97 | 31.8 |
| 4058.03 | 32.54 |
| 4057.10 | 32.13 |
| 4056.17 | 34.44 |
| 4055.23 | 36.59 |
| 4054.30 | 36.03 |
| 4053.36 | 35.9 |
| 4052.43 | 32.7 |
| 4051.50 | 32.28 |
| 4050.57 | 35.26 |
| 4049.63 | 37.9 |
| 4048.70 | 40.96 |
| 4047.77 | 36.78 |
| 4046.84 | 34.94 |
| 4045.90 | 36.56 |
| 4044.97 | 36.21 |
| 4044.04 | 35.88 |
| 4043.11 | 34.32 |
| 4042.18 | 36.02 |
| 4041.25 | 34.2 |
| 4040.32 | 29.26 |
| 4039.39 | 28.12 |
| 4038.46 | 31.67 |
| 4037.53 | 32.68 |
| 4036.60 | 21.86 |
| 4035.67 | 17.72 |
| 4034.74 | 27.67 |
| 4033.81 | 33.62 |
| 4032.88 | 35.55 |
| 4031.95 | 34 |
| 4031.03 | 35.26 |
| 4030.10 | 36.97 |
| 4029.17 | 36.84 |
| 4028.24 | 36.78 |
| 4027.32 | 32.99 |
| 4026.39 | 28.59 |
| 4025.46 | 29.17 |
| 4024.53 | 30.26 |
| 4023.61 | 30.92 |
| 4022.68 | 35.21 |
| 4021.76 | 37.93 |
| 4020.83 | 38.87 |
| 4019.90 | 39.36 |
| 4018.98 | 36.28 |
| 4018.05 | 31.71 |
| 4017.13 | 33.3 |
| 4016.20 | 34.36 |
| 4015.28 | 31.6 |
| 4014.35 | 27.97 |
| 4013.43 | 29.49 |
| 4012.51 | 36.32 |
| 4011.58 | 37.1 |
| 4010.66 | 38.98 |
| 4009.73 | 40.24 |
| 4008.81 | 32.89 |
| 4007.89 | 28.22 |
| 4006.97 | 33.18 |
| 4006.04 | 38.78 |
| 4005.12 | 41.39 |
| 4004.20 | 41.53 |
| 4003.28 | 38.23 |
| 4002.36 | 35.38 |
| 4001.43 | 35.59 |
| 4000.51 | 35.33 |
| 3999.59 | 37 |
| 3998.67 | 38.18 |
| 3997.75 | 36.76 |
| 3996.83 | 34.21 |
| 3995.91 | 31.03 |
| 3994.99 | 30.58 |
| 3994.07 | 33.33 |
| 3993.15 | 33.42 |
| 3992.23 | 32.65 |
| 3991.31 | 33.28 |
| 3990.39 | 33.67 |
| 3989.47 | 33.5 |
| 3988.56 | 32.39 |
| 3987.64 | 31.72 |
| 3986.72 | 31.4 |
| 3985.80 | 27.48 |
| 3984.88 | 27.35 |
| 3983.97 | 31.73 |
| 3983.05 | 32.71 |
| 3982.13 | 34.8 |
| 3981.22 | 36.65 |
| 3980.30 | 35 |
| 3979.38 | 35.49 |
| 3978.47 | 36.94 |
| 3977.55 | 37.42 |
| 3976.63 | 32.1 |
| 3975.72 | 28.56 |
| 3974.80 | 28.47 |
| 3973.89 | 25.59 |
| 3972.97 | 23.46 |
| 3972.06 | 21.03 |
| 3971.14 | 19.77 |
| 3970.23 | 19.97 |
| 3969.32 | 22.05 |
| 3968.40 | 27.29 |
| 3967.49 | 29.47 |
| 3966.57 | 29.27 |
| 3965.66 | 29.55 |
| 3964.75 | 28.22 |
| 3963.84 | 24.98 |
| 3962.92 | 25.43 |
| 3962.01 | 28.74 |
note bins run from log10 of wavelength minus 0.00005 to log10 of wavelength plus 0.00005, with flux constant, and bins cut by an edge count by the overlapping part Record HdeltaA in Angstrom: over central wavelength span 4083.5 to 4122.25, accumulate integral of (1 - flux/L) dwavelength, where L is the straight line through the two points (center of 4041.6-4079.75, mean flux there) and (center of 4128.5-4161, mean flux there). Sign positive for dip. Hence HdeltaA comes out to 1.4 Angstrom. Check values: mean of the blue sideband 35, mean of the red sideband 33.4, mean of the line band 32.9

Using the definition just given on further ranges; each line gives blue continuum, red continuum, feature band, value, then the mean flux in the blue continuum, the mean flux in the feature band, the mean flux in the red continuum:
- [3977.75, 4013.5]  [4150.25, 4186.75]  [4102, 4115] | 0.73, 34.5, 32.5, 34.3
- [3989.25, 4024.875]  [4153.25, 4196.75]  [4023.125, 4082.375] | 1.49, 34.8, 34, 34.9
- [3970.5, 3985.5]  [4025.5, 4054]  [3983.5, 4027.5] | -3.30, 30.3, 34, 33.3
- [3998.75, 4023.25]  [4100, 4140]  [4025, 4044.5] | 1.77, 35.6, 31.9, 32.9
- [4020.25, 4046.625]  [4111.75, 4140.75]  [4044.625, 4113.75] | -2.07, 32.7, 34.2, 33.8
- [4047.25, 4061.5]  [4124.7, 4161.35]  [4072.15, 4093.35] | -0.71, 34.8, 35.6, 33.6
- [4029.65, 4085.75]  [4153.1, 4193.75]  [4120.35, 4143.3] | 0.50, 34.3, 33.7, 34.6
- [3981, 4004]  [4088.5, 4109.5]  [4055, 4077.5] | -1.37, 33.6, 34.3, 31.7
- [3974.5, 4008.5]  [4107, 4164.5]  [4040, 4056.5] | -0.76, 34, 35.4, 33.7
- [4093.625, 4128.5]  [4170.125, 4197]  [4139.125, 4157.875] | 0.15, 32.7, 33.6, 35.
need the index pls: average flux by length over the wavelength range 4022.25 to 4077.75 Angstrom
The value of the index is 33.7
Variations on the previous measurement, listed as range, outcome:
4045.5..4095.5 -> 35.1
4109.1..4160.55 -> 33.9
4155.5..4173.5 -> 34.3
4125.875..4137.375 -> 32.7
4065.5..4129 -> 34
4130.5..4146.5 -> 33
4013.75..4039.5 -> 32.4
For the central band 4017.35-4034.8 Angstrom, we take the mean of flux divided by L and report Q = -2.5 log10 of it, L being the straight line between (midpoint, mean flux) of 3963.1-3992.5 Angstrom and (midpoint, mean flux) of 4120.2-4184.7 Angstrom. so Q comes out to -0.11 mag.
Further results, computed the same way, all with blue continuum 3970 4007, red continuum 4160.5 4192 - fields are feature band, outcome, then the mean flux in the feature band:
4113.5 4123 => 0.02 mag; 33.1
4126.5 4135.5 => 0.03 mag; 32.9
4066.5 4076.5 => -0.05 mag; 34.8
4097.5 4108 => 0.17 mag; 28.7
